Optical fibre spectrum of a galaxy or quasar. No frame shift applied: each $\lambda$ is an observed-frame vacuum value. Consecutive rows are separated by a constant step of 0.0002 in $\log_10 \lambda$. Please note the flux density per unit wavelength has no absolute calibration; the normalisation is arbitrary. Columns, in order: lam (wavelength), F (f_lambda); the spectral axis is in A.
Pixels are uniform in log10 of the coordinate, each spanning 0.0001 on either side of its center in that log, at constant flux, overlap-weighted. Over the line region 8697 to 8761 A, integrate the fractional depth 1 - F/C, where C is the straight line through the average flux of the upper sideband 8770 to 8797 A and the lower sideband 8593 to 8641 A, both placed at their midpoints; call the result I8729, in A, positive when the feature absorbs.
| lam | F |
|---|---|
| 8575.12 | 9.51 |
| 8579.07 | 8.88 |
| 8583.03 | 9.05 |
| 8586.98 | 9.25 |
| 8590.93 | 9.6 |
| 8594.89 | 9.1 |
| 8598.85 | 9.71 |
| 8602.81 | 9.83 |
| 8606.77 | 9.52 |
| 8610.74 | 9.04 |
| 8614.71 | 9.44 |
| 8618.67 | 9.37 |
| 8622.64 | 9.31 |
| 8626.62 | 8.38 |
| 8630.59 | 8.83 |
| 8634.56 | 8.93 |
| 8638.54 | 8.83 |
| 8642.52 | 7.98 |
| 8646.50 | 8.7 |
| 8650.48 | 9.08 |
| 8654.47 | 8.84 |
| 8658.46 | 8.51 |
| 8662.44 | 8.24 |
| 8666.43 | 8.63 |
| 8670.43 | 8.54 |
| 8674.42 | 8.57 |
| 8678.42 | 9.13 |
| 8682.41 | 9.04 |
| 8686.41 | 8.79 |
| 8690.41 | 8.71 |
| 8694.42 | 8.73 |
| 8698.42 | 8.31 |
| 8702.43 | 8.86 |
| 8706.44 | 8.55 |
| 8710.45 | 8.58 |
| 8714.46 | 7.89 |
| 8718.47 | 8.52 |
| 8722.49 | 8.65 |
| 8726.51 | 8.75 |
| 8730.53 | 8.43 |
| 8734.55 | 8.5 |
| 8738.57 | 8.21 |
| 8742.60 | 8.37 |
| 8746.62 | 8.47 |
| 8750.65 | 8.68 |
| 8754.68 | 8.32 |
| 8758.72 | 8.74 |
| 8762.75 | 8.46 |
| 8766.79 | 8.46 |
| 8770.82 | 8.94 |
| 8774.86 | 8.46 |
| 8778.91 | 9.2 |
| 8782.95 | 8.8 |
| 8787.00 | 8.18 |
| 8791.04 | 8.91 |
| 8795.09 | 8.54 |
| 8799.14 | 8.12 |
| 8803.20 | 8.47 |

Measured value 2.7 A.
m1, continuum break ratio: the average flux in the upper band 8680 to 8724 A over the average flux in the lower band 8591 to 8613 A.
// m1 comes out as 0.9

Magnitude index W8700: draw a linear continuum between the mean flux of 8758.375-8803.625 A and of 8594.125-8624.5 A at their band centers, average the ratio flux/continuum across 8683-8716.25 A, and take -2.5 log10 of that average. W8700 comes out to 0.05 mag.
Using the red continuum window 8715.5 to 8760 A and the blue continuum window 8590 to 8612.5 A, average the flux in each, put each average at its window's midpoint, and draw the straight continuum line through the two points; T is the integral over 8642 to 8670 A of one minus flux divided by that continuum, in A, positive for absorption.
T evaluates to 1.5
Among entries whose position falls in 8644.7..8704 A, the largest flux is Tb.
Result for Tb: 9.13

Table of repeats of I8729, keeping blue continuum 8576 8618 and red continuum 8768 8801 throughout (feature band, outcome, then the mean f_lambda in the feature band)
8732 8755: 1.0 A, 8.44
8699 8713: 0.5 A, 8.6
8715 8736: 0.8 A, 8.52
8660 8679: 1.0 A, 8.58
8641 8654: 0.7 A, 8.64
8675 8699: 0.6 A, 8.8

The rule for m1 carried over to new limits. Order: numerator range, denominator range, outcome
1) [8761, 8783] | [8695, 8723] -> 1.03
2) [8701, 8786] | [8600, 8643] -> 0.94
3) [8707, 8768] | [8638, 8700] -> 0.98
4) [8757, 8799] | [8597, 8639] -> 0.94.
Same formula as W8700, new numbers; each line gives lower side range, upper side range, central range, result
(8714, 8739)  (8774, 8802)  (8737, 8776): 0.002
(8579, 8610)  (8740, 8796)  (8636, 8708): 0.045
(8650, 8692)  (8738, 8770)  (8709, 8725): 0.023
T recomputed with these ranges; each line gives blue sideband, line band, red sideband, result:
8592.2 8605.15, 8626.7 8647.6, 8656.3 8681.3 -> 0.96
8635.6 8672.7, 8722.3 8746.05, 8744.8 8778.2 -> 0.34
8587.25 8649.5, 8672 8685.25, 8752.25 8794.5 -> 0.05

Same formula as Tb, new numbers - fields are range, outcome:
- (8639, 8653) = 9.08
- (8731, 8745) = 8.5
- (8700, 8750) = 8.86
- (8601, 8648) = 9.83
